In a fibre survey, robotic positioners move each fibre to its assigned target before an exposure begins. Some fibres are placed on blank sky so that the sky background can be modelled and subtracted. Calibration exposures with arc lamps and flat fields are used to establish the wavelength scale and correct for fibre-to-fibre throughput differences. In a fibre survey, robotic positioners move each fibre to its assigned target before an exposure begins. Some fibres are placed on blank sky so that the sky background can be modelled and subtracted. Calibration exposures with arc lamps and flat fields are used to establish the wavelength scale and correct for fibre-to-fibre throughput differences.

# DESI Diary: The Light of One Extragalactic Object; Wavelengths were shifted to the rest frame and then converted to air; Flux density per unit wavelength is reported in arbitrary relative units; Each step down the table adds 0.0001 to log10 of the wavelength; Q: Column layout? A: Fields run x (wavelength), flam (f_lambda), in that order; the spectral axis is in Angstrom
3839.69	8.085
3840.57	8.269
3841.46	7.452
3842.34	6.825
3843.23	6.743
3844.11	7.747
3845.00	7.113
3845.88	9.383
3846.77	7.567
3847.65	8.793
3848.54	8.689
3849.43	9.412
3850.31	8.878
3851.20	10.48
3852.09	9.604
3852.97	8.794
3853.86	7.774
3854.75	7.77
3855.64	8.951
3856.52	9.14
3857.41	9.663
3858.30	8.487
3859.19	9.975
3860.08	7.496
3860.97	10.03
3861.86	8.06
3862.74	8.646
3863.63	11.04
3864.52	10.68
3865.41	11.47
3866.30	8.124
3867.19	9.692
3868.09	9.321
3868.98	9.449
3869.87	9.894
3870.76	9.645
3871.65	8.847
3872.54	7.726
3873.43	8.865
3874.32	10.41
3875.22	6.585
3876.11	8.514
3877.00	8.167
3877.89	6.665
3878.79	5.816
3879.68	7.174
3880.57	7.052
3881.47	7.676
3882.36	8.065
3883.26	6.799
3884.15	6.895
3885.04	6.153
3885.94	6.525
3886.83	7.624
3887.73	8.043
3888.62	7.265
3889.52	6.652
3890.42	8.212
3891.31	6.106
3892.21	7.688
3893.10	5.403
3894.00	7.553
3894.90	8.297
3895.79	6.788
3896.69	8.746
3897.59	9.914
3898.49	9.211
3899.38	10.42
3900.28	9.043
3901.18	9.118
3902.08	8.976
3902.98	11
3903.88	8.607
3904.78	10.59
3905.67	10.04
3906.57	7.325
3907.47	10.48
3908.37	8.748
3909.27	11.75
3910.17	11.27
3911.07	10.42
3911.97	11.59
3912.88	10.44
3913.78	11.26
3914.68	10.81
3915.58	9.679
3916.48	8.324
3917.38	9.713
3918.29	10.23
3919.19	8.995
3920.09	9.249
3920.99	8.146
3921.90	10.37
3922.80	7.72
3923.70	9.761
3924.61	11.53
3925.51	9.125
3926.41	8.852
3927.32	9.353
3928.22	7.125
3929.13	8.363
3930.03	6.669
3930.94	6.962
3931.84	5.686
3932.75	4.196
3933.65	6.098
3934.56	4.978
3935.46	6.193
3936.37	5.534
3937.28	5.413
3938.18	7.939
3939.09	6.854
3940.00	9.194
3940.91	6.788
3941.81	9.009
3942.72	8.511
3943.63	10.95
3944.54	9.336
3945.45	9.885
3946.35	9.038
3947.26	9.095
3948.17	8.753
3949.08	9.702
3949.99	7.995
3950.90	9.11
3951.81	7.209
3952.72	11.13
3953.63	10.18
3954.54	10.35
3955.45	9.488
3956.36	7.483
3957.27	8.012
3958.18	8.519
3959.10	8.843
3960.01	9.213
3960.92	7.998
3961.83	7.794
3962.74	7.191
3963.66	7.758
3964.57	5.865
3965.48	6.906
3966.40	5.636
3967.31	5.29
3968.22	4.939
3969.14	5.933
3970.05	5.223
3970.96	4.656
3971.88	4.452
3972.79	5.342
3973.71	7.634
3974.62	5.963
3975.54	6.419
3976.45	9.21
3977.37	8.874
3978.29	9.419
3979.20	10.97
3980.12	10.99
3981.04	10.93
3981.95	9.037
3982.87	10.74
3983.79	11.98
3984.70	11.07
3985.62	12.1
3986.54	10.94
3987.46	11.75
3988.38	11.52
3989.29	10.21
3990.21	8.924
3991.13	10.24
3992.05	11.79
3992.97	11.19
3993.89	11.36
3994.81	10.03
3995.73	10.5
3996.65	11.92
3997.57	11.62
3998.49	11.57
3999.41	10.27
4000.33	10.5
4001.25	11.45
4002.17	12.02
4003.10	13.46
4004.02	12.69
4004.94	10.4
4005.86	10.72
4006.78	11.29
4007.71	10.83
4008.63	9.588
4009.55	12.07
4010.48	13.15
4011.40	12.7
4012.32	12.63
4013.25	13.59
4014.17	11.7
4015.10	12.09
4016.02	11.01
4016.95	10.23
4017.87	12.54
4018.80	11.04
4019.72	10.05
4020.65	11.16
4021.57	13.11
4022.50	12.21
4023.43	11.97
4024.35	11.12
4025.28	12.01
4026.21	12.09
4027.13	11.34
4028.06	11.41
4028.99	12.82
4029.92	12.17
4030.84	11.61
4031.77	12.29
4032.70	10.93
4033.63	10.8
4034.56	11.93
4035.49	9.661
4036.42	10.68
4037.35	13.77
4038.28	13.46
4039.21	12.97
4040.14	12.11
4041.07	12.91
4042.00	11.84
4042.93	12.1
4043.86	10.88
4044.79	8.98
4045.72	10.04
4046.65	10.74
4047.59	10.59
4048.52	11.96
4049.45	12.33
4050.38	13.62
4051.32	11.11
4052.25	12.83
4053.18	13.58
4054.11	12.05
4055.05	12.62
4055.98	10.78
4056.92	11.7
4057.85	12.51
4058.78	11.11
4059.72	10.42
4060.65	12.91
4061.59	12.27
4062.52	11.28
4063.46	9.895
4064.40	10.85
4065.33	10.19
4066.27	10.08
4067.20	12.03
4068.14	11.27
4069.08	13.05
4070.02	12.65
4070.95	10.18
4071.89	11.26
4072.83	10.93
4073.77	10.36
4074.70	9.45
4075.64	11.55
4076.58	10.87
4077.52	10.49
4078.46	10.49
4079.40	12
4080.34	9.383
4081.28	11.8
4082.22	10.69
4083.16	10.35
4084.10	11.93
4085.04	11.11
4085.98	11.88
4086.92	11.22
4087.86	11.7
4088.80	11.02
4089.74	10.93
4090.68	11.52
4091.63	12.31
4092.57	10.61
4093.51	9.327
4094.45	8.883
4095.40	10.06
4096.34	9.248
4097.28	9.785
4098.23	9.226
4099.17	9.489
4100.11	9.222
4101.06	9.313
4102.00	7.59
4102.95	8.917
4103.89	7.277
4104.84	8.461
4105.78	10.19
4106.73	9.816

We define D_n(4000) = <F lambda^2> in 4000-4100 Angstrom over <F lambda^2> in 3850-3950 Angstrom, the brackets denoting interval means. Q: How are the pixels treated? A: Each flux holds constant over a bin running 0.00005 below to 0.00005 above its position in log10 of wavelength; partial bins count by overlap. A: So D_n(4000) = 1.4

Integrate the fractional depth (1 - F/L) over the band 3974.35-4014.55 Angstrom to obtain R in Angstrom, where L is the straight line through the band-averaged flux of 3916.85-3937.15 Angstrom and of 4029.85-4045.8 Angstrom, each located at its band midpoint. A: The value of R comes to -2.9 Angstrom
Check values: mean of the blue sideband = 7.91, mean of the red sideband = 11.6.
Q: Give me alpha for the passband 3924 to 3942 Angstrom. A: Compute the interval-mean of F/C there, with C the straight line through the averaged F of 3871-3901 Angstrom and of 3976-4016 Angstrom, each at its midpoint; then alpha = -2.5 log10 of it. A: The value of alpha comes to 0.25 mag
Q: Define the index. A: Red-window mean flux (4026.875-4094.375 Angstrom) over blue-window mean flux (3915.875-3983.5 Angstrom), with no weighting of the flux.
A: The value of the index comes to 1.41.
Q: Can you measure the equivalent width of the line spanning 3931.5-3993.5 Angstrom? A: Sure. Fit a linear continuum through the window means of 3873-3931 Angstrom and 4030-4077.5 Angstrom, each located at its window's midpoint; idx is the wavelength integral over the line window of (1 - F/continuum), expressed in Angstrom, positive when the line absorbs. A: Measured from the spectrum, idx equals 9.19 Angstrom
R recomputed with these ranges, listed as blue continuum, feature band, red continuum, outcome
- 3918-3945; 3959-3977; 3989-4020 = 5.7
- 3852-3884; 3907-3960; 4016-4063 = 5.6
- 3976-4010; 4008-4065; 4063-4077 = -4.0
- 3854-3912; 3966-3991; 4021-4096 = 4.0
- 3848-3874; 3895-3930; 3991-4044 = 1.7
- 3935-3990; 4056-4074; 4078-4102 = -2.2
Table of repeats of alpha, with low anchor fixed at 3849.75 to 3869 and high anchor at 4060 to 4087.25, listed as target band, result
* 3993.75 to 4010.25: -0.08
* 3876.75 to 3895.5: 0.31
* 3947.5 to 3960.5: 0.12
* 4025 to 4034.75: -0.10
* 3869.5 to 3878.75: 0.12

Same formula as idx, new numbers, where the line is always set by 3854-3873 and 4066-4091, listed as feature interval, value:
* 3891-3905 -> 1.4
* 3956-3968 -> 3.2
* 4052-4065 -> -0.9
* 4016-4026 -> -0.9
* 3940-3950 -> 0.9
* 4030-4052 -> -1.7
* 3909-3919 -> -0.8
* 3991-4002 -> -0.7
